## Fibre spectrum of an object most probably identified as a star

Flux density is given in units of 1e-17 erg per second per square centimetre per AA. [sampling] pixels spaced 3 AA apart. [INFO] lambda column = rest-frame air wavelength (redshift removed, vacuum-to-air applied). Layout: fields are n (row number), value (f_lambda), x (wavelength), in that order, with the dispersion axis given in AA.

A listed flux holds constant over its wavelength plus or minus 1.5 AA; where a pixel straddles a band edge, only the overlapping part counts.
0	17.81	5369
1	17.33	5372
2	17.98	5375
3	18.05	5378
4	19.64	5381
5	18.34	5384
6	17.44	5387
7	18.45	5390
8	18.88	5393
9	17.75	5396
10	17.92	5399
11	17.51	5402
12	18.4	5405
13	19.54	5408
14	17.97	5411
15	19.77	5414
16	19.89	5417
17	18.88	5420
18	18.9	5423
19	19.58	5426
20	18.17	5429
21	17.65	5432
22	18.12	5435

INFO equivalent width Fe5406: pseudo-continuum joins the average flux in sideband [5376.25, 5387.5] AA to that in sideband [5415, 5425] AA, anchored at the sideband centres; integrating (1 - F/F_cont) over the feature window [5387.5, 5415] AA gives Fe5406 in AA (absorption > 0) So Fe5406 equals 0.7 AA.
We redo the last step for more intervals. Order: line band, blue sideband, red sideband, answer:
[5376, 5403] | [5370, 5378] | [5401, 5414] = -0.18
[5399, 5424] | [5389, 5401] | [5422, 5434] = -0.57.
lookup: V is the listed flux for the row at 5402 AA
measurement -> 17.51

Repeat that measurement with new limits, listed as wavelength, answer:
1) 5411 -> 17.97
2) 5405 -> 18.4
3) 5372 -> 17.33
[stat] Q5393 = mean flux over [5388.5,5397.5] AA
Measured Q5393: 18.4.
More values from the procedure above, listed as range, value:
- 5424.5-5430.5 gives 18.9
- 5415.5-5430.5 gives 19.1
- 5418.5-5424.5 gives 18.9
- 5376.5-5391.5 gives 18.4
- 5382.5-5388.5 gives 17.9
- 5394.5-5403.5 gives 17.7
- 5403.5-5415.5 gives 18.9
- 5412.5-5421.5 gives 19.5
